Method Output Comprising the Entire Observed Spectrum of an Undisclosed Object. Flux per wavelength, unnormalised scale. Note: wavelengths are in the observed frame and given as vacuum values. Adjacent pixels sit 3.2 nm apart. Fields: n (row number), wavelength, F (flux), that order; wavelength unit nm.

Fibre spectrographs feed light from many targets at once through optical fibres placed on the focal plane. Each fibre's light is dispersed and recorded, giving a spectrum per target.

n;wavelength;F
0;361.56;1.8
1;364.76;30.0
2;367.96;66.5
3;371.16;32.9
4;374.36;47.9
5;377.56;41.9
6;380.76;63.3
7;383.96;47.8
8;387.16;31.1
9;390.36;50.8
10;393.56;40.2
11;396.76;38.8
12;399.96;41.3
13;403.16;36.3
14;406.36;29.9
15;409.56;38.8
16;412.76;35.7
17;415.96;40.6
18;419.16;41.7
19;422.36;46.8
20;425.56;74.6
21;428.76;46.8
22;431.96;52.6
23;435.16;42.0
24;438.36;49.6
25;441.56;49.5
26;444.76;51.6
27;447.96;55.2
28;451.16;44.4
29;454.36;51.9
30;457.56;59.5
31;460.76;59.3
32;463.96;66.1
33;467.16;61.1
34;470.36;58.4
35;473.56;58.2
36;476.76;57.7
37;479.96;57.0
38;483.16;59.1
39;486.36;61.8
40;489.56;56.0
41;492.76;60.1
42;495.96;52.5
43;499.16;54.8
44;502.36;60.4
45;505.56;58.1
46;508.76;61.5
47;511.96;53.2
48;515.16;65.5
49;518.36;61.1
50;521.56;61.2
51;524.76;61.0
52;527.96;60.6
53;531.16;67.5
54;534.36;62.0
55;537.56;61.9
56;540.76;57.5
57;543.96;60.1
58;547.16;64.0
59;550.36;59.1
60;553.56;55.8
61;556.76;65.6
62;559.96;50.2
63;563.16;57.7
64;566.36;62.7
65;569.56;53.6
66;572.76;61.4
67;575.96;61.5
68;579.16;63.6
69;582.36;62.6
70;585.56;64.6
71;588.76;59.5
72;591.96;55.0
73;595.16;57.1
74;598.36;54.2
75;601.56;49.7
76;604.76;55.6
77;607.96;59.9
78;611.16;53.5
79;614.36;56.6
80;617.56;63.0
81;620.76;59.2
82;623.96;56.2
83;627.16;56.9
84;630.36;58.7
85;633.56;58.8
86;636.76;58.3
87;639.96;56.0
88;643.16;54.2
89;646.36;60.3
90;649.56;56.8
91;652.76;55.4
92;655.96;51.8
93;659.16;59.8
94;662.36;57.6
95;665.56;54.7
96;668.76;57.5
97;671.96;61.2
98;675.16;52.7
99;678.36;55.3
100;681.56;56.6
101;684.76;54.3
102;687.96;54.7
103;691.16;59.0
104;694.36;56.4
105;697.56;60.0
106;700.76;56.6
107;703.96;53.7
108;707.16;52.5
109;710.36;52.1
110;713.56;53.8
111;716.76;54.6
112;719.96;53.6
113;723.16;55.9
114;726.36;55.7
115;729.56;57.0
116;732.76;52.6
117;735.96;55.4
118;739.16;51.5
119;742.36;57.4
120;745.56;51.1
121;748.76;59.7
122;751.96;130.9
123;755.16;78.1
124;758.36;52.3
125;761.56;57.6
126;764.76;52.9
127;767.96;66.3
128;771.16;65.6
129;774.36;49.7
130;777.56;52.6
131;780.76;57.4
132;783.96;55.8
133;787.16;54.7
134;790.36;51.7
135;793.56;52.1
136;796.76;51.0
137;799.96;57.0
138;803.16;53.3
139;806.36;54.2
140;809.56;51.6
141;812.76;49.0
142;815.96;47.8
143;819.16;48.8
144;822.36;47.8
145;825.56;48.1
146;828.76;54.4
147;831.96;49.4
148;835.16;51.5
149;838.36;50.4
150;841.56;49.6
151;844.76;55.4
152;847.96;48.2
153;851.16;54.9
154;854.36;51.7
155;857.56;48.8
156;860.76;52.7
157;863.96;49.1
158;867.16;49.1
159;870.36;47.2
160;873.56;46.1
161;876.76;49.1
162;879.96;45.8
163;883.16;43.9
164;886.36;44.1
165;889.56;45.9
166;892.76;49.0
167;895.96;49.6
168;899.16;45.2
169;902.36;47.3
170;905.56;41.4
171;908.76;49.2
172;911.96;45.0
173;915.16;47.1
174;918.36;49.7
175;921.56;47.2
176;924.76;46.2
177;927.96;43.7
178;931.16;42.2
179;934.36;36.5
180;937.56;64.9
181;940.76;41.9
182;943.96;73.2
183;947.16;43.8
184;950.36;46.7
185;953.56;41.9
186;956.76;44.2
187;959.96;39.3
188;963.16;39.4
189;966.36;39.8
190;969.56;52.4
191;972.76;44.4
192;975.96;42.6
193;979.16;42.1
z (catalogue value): 0.144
